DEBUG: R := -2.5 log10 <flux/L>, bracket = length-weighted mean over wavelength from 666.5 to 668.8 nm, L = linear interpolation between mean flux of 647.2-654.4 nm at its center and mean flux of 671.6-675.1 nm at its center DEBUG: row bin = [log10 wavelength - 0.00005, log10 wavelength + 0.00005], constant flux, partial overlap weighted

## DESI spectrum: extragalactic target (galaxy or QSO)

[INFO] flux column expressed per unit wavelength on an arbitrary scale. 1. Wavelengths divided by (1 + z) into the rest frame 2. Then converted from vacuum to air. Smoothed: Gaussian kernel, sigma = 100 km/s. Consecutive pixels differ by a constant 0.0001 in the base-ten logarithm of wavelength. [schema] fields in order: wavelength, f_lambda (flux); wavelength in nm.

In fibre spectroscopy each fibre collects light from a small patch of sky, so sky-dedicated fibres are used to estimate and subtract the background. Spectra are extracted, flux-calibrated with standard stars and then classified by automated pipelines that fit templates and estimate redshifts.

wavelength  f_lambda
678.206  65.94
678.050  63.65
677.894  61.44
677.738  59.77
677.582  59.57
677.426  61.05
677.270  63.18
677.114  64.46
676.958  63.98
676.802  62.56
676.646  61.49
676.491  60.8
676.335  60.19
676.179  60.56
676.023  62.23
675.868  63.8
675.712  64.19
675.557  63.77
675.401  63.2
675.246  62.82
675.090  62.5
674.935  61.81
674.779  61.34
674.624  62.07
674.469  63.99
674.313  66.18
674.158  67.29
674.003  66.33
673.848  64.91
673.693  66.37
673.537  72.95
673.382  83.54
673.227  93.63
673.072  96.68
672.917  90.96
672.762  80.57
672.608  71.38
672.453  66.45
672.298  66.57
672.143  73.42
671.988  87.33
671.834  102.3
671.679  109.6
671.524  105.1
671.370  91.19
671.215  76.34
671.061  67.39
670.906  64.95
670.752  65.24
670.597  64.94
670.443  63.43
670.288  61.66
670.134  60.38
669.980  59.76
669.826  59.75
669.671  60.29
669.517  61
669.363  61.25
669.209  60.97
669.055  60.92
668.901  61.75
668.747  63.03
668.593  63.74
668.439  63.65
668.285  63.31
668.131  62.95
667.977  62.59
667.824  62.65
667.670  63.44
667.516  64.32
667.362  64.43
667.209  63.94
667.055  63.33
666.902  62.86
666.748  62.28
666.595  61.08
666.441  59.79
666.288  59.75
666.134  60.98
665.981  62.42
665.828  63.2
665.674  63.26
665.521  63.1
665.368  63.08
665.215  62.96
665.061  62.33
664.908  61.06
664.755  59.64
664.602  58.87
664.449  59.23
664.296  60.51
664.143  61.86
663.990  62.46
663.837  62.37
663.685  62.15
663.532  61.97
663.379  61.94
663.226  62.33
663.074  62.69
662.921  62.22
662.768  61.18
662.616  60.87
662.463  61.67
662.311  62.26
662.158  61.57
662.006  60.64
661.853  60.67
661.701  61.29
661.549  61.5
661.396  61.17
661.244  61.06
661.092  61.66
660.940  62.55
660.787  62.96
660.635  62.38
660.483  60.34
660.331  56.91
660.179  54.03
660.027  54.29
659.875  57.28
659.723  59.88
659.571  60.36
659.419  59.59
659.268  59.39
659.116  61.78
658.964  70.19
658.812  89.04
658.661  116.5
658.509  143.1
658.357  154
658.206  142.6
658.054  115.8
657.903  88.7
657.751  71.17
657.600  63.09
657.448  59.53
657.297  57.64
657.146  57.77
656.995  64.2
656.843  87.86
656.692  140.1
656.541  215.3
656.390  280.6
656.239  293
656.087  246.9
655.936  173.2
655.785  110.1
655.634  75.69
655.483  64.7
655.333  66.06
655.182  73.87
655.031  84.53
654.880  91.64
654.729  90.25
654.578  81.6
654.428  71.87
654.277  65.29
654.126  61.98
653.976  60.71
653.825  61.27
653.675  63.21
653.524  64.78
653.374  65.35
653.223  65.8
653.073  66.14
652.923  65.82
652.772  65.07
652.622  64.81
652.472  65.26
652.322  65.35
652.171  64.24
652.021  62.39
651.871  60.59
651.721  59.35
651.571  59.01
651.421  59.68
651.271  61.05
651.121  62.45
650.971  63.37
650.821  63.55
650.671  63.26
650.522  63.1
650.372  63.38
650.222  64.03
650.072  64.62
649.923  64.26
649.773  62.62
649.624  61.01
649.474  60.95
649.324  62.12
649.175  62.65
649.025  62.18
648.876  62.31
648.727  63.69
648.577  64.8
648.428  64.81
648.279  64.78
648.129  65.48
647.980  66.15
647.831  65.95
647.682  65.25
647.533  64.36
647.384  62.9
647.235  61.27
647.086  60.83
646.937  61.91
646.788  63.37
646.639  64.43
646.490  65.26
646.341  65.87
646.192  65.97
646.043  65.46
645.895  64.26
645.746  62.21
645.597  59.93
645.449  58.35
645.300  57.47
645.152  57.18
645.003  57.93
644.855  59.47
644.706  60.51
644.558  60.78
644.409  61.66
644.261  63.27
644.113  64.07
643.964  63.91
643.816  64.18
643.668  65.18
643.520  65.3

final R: 0.15 mag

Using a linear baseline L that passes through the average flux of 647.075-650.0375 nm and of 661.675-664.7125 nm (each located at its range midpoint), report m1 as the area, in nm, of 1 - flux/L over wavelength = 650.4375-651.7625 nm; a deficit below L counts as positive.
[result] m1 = 0.03 nm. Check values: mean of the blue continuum 63.5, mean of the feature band 61.7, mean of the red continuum 61.4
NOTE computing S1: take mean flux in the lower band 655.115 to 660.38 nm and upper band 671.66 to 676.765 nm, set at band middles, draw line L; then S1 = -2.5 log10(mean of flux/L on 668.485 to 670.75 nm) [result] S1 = 0.28 mag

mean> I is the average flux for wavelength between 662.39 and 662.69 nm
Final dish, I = 61.2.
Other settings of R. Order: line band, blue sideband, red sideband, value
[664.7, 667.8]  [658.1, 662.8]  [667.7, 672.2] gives 0.134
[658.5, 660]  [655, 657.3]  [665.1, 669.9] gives 0.479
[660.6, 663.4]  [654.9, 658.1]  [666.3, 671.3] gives 0.450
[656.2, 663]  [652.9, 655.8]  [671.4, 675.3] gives -0.165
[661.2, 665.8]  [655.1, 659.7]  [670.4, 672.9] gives 0.498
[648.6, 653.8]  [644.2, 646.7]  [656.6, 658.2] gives 0.153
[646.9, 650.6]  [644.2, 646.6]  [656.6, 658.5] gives 0.117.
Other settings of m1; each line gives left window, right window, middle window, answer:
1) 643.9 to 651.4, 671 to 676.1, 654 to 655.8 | -0.286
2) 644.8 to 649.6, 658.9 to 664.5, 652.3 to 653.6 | -0.069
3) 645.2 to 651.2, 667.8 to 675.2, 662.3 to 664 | 0.149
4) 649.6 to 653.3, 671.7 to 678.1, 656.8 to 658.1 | -0.160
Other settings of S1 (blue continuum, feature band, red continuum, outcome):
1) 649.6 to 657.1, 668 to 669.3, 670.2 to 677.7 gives 0.20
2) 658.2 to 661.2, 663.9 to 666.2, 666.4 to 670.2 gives 0.09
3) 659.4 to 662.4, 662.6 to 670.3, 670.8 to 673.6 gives 0.15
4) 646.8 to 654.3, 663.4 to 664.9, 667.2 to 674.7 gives 0.12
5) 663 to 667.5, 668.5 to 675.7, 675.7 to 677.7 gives -0.14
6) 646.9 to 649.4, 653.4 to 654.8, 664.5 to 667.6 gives -0.09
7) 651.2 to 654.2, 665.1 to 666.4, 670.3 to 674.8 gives 0.15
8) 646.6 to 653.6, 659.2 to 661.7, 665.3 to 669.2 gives 0.06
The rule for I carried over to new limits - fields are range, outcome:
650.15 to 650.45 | 63.6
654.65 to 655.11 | 88.5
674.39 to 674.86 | 62.4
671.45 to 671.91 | 106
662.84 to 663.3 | 62.4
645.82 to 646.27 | 65.2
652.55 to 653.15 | 65.5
